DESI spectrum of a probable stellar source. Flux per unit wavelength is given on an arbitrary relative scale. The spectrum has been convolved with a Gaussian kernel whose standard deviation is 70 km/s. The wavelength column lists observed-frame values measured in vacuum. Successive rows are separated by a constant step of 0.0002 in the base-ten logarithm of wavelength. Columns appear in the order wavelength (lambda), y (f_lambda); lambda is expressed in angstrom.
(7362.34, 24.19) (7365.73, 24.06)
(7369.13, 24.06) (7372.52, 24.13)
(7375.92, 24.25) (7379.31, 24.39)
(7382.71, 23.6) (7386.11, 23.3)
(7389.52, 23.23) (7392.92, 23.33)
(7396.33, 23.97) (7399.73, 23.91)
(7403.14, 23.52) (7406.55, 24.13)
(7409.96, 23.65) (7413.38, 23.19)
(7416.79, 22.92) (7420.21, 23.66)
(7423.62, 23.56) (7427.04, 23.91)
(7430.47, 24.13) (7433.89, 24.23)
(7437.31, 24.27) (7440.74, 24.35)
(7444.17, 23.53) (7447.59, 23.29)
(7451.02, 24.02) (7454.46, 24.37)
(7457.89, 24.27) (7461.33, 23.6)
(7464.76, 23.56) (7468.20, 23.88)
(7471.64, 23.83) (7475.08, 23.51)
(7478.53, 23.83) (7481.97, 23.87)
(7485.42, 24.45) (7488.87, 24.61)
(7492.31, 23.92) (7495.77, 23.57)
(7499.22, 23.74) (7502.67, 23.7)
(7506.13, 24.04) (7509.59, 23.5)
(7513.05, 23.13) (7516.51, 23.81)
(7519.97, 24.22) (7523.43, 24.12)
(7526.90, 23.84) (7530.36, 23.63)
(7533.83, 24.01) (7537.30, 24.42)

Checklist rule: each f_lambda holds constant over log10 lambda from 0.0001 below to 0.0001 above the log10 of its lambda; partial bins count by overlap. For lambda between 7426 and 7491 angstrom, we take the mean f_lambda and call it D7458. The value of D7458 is 24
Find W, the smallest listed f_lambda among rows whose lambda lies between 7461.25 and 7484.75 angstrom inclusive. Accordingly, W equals 23.51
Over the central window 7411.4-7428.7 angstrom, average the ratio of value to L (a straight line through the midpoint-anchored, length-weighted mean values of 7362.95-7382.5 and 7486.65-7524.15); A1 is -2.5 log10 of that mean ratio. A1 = 0.03 mag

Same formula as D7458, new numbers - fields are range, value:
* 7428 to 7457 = 24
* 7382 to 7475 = 23.7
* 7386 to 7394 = 23.3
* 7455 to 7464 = 24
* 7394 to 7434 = 23.7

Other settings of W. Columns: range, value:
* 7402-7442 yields 22.92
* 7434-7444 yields 24.27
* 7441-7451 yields 23.29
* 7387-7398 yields 23.23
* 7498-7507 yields 23.7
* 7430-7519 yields 23.13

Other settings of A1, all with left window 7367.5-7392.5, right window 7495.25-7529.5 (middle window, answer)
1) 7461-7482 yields 0.00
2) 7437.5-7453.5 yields 0.00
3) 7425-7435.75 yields -0.01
